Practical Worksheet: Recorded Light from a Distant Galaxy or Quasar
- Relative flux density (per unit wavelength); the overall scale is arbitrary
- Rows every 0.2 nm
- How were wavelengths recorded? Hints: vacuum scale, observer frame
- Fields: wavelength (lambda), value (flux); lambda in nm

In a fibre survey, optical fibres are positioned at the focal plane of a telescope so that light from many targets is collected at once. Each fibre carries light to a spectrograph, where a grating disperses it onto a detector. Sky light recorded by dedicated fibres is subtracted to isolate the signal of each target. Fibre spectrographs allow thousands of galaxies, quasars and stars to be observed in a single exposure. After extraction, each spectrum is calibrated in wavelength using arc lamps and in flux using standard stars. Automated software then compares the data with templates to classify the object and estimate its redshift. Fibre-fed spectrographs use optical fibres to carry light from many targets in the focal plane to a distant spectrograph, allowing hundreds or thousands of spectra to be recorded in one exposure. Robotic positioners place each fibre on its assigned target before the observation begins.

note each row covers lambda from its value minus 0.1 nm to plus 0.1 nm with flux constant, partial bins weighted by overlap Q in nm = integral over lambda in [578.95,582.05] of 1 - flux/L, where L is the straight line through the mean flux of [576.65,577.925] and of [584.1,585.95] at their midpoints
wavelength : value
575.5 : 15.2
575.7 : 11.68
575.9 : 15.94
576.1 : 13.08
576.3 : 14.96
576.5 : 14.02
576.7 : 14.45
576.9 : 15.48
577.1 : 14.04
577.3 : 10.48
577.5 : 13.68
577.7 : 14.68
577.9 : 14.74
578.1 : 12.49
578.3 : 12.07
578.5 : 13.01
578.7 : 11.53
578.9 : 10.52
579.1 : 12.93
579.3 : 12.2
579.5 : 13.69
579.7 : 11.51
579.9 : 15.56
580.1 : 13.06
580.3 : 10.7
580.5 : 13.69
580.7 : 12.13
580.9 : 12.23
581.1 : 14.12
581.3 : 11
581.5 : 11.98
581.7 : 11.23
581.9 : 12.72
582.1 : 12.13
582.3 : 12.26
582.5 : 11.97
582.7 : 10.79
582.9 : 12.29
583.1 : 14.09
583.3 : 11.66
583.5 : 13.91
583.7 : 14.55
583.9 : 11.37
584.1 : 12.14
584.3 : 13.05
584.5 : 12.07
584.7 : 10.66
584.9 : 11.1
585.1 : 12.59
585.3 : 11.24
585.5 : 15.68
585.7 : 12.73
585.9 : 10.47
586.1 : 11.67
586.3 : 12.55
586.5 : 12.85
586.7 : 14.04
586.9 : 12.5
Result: 0.15 nm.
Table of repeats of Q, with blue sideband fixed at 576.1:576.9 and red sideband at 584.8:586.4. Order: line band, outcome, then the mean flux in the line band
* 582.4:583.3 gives 0.05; 12.2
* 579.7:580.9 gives 0.06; 12.8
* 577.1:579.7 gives 0.24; 12.7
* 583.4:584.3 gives -0.02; 13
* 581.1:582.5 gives 0.12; 12.1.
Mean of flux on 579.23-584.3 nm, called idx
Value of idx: 12.5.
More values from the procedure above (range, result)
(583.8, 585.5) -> 12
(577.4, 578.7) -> 13.3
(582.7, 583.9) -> 12.9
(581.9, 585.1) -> 12.3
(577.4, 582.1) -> 12.7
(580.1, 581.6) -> 12.3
